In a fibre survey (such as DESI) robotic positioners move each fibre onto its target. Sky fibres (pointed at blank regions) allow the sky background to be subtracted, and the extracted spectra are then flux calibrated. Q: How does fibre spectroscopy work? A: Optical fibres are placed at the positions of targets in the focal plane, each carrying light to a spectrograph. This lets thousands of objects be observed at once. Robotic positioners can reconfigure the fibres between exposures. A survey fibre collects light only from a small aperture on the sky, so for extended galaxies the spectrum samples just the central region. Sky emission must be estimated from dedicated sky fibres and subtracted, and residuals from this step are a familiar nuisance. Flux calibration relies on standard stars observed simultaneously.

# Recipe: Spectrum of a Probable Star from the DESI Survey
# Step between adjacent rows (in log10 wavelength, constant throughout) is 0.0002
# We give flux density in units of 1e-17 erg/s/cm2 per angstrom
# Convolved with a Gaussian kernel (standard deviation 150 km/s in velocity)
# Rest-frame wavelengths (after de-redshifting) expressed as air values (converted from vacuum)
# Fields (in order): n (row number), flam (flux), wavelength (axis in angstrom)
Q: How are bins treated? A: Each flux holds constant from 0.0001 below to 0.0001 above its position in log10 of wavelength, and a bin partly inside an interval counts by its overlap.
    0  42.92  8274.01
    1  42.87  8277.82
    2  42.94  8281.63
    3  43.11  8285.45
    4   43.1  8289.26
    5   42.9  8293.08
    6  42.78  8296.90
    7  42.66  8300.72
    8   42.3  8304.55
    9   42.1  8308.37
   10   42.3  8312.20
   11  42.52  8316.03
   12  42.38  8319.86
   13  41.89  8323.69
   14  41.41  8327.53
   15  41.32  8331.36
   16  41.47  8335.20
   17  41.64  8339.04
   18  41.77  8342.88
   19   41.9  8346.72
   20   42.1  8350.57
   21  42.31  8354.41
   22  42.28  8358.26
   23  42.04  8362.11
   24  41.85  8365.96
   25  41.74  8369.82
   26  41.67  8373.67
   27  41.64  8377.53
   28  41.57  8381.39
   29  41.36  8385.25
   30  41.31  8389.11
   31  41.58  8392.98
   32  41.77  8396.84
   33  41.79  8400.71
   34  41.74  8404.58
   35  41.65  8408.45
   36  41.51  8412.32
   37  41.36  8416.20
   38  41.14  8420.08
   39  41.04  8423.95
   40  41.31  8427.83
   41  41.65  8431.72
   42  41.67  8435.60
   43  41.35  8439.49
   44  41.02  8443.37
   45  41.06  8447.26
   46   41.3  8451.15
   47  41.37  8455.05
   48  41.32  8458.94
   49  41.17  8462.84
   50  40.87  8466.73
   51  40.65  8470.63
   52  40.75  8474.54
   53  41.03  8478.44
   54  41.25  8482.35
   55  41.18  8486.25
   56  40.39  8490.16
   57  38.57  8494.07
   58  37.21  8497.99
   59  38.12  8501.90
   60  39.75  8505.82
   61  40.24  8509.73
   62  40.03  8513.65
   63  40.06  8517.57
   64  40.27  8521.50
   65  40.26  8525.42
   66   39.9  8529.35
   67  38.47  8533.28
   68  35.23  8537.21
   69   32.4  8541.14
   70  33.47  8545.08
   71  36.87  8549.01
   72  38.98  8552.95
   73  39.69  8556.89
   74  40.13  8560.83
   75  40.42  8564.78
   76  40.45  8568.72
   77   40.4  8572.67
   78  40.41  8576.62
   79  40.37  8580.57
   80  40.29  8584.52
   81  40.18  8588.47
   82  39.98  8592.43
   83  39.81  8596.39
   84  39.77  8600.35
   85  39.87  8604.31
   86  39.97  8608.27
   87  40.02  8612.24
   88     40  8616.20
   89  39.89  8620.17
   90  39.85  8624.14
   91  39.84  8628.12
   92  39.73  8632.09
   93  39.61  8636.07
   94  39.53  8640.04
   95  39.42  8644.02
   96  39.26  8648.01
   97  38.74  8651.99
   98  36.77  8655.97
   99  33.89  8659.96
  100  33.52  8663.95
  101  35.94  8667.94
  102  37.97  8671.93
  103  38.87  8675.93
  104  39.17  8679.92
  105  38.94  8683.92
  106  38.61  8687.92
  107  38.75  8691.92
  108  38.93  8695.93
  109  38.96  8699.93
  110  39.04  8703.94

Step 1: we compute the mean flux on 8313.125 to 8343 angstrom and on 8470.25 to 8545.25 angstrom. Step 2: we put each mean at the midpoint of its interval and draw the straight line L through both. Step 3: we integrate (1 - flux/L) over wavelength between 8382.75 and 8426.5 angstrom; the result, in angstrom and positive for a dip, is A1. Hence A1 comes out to -0.9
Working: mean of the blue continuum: 41.8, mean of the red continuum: 39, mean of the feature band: 41.5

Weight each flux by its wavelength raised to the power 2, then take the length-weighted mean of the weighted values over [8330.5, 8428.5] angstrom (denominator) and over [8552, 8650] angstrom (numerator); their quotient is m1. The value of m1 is 1.01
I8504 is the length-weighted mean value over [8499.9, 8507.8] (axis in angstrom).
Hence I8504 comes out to 39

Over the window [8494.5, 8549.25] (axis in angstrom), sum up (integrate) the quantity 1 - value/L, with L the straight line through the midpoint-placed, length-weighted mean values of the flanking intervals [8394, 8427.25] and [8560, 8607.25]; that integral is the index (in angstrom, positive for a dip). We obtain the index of 3.48 angstrom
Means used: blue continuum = 41.5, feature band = 38.1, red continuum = 40.2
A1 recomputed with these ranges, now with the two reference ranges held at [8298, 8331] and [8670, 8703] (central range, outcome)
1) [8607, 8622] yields -0.20 angstrom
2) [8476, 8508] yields 0.67 angstrom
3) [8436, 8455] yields -0.12 angstrom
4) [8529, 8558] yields 2.50 angstrom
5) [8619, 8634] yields -0.19 angstrom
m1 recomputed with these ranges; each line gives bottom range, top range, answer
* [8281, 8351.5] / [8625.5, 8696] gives 0.98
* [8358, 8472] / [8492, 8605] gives 0.97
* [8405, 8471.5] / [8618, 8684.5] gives 0.97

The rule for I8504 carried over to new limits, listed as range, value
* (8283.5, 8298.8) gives 43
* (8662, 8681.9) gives 37.1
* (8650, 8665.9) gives 35.7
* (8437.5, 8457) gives 41.2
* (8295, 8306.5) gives 42.6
